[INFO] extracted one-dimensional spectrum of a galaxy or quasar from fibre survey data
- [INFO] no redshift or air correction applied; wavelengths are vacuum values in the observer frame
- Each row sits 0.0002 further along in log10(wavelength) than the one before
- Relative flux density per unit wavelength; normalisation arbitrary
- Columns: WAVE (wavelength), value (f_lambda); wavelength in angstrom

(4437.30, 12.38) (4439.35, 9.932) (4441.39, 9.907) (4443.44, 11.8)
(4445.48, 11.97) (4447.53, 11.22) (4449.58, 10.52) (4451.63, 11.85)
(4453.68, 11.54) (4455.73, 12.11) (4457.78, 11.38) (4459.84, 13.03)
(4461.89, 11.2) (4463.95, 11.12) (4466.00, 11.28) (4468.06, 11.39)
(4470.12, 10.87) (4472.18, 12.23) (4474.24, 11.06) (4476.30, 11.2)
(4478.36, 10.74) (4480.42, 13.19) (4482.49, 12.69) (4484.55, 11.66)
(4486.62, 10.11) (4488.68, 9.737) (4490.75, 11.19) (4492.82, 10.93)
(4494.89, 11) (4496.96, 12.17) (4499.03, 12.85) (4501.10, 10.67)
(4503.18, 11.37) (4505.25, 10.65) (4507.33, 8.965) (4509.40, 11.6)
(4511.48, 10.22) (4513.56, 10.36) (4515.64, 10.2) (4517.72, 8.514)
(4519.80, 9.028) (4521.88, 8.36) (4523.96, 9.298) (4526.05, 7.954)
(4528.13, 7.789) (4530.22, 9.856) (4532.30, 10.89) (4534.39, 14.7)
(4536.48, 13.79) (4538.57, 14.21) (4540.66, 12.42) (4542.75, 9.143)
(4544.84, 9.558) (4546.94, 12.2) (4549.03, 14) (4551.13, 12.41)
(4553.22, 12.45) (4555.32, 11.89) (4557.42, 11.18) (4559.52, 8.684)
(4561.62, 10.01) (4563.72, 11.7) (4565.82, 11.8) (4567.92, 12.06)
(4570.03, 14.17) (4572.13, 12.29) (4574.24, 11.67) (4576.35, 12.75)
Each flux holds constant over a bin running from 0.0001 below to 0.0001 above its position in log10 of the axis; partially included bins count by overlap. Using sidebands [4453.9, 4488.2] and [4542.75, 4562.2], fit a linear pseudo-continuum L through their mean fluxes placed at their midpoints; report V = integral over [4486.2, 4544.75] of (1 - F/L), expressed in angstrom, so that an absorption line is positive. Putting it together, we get 4.0 angstrom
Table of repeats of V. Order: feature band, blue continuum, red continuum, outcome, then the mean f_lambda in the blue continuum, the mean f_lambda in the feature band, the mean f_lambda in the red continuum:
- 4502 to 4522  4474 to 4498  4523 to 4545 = 2.0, 11.3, 10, 10.9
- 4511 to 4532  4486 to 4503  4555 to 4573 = 3.9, 11.1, 9.19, 11.5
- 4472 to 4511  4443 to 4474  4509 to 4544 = -0.7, 11.6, 11.2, 10.5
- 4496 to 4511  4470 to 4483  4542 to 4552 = 0.7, 11.7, 11.1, 11.5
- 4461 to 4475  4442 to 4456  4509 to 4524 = -0.4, 11.5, 11.3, 9.64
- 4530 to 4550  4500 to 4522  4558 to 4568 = -3.3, 10.1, 12.2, 10.8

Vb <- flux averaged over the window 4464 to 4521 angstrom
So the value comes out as 11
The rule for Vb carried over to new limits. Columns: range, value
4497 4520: 10.5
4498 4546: 10.5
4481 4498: 11.2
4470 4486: 11.7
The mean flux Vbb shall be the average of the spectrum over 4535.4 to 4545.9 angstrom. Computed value 11.8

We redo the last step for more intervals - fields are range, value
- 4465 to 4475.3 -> 11.4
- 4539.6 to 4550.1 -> 11.5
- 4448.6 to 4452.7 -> 11.2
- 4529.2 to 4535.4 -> 11.8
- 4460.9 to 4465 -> 11.2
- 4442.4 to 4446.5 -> 11.9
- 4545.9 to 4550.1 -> 13.1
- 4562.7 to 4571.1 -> 12.4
